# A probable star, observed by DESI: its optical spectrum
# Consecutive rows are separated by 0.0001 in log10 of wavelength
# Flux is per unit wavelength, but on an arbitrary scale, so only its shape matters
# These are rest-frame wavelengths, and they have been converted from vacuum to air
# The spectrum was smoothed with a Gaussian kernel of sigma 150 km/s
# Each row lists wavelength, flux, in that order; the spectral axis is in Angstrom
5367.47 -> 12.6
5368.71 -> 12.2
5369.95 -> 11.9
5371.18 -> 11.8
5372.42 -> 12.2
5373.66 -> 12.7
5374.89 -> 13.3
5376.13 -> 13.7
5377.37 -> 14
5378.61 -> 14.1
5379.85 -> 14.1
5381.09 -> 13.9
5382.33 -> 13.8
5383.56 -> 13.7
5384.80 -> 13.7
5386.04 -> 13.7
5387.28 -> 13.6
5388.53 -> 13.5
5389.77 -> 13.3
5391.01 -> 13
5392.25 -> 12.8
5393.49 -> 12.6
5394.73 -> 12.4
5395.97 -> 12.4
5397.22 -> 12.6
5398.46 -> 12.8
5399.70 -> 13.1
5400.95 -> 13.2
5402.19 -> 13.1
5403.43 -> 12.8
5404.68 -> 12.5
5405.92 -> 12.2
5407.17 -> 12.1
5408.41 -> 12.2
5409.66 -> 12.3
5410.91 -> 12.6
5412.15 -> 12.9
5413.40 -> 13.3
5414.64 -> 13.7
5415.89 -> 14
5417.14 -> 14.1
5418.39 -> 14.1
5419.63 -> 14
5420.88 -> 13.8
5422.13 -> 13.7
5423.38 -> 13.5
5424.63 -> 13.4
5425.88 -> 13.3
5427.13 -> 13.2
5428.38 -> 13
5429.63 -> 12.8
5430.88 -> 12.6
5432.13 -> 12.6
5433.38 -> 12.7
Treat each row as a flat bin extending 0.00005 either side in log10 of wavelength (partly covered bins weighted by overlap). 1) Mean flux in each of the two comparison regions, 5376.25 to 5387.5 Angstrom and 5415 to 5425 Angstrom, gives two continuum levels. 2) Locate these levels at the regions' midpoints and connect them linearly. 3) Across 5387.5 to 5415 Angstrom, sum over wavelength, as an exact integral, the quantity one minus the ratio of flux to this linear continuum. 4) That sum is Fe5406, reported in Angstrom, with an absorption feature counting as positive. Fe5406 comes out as 2.1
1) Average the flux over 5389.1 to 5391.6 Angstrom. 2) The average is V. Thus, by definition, 13.2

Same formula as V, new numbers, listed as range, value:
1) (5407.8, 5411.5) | 12.3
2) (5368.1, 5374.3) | 12.2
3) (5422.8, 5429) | 13.3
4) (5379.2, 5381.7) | 14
